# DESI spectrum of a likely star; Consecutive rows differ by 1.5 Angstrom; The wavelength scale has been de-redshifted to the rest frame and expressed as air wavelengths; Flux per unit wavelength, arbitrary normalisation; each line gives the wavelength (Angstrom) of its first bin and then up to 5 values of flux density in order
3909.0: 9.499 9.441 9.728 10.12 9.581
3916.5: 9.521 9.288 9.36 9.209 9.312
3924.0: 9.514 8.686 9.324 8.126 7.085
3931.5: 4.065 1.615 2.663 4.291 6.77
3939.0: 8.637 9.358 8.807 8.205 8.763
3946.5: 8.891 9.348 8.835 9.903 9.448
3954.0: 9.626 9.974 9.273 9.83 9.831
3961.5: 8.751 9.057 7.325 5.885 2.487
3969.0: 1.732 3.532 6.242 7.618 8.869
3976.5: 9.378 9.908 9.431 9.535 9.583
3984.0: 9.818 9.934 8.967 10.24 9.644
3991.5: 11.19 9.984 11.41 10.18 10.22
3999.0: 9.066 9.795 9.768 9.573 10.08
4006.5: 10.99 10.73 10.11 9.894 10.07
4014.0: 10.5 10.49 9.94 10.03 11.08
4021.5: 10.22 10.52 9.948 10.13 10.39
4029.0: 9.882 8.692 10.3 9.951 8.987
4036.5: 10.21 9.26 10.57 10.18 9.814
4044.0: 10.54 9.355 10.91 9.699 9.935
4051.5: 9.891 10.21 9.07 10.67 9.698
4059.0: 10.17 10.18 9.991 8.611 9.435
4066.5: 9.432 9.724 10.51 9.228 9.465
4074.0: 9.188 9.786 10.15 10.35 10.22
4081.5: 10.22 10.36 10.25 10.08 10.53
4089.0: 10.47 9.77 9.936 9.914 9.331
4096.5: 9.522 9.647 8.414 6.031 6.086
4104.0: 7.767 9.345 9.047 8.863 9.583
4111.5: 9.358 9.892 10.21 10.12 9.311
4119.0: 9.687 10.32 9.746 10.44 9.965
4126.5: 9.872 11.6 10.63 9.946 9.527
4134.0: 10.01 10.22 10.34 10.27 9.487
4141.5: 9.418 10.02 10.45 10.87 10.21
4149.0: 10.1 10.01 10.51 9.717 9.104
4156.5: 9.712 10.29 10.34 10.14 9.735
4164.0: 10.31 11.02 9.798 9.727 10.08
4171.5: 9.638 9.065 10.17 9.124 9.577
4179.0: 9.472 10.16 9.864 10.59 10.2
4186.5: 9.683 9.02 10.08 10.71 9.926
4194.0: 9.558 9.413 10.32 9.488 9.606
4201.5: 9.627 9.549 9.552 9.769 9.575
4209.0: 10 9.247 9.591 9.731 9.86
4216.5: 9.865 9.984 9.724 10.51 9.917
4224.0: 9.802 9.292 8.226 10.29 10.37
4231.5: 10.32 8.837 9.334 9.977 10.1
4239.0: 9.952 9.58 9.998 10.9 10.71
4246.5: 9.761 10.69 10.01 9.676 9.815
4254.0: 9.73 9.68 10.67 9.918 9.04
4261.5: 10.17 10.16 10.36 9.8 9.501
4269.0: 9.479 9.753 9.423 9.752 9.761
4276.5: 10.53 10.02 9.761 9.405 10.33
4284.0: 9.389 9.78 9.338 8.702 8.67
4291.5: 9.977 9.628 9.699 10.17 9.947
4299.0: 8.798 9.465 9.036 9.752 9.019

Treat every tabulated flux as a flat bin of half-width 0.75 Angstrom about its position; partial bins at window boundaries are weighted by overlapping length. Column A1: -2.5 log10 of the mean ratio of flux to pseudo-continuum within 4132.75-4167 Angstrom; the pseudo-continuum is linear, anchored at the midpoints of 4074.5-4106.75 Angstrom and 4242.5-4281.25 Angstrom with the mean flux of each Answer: -0.05 mag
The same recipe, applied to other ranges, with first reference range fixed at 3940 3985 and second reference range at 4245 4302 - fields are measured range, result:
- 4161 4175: -0.08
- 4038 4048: -0.17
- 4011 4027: -0.20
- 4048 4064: -0.13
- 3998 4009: -0.18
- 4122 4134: -0.13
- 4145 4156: -0.10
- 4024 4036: -0.14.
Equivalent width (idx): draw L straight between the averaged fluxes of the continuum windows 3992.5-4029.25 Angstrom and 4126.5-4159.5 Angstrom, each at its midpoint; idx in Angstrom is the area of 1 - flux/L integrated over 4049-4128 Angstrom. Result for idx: 4.03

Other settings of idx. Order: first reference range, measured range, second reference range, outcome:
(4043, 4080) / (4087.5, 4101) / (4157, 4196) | 0.54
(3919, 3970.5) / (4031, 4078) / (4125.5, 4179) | -4.84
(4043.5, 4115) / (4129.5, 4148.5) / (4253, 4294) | -0.88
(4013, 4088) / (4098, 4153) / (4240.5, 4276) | 1.69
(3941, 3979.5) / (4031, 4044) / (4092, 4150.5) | -1.60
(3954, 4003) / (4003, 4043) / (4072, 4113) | -4.96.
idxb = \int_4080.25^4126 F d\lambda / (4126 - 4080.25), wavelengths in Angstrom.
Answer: 9.48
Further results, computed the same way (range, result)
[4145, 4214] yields 9.87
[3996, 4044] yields 10.1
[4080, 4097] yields 10.1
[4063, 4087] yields 9.83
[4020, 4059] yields 9.99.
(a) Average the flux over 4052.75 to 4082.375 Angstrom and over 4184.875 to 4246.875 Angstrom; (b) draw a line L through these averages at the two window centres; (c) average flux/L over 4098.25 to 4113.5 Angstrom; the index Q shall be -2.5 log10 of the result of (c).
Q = 0.161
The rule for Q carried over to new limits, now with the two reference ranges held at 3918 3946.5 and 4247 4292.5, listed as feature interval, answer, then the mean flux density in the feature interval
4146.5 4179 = -0.10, 9.92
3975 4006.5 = -0.24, 9.89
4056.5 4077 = -0.15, 9.68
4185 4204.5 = -0.06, 9.76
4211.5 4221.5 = -0.05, 9.89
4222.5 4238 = -0.02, 9.66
